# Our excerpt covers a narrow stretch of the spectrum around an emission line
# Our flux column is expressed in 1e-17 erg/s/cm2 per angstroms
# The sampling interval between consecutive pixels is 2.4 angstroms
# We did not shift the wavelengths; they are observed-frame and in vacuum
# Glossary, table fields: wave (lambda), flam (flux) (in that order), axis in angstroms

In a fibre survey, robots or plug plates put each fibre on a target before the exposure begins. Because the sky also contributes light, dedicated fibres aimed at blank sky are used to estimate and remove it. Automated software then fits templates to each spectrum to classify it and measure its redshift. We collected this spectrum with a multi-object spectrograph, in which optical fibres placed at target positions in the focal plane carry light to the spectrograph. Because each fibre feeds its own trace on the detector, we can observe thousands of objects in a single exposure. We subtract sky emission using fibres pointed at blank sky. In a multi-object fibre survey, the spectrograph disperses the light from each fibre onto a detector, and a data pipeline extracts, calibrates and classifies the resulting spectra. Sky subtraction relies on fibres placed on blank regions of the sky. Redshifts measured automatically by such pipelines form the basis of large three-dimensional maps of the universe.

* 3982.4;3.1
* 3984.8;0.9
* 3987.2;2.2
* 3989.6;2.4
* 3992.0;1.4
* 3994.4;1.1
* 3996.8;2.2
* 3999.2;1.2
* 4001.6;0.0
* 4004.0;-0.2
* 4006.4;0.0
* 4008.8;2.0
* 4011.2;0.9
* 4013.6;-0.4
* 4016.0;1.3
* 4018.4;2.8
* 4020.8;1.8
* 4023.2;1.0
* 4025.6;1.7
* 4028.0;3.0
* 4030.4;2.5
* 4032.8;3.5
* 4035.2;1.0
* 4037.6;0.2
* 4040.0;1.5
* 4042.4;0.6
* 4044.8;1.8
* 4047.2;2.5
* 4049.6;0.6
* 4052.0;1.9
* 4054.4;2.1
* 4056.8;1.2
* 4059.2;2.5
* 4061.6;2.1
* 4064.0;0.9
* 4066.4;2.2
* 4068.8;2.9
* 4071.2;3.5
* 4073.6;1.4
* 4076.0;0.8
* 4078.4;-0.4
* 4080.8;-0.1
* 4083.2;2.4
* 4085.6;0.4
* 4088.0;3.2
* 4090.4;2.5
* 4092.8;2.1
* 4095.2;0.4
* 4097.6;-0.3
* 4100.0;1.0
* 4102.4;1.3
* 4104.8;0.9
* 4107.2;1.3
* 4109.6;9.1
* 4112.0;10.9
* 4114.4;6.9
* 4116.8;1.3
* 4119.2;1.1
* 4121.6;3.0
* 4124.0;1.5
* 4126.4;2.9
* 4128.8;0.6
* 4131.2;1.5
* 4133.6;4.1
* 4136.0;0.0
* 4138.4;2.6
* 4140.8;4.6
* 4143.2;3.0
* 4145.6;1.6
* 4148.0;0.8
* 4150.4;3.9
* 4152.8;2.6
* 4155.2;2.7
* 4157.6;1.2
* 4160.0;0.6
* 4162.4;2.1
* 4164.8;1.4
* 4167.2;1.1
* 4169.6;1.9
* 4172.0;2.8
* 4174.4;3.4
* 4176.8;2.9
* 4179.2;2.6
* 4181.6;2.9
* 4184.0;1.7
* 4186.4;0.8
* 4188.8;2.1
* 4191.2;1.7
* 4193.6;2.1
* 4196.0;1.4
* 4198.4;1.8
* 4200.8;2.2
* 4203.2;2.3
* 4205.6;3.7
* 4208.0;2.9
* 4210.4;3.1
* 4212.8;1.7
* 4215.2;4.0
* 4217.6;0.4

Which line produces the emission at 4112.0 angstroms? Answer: [O II] 3727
